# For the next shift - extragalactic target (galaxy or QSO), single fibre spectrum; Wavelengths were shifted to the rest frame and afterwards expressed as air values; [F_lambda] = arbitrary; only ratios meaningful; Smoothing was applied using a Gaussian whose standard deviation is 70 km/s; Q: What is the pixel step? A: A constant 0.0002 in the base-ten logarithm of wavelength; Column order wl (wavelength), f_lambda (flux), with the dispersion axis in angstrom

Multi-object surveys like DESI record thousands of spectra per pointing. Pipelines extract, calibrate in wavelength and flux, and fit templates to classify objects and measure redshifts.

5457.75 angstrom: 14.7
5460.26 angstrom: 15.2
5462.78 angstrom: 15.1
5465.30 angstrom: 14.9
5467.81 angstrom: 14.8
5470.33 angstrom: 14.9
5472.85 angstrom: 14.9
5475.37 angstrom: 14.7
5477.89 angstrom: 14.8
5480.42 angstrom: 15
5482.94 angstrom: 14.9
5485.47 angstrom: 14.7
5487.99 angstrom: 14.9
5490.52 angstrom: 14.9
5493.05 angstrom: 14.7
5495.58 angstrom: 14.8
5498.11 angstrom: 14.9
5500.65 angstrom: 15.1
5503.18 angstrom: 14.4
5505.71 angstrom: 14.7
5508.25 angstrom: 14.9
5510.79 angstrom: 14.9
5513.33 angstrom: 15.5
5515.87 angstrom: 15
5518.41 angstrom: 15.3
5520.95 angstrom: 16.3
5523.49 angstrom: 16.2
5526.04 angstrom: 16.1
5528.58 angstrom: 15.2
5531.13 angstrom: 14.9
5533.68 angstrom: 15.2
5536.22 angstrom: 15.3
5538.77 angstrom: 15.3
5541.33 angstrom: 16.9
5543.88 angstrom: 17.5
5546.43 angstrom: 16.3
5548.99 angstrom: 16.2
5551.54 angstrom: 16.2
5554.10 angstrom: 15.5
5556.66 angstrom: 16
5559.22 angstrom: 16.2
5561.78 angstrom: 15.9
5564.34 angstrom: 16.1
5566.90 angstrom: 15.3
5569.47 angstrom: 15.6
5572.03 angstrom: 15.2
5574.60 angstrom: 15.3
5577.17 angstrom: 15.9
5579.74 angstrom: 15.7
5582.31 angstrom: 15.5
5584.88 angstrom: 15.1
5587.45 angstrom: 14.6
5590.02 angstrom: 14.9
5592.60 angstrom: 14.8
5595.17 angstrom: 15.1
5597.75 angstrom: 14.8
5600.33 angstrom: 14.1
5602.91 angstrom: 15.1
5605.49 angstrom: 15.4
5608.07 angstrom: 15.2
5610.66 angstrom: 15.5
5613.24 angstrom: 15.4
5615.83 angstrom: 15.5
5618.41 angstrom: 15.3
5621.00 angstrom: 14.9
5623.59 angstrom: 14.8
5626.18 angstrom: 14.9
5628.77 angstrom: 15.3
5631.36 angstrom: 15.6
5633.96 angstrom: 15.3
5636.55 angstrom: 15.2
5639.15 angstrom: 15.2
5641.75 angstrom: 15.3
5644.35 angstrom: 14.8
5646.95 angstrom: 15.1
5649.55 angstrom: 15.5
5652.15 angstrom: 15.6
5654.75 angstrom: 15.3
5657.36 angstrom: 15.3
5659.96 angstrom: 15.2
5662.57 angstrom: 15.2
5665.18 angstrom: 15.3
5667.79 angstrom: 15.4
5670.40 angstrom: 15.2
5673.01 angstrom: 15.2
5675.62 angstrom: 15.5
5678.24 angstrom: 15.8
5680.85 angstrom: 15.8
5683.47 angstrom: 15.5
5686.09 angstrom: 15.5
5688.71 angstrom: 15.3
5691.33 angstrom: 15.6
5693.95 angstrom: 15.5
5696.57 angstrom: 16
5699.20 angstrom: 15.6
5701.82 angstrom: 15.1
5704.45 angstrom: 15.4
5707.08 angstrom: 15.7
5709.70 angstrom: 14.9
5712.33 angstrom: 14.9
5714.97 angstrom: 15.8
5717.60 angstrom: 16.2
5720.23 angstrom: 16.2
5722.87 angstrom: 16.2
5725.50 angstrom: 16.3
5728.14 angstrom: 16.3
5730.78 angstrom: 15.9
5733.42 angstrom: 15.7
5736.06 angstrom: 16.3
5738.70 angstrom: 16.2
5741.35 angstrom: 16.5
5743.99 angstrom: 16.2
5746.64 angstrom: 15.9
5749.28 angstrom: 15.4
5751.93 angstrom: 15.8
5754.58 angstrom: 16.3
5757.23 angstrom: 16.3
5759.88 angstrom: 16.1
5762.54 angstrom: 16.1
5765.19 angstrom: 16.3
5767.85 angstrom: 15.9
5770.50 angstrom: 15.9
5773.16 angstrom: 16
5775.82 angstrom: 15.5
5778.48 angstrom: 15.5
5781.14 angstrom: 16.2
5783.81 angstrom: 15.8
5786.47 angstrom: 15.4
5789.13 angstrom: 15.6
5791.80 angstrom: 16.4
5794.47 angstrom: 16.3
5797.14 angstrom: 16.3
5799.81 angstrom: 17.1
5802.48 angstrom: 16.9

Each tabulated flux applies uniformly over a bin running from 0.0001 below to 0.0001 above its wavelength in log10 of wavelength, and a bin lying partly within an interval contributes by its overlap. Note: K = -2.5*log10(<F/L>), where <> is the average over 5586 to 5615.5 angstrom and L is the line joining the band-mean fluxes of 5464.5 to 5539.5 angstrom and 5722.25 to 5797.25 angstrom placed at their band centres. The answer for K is 0.03 mag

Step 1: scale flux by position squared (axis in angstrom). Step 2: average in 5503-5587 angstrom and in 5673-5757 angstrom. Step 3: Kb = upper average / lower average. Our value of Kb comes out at 1.07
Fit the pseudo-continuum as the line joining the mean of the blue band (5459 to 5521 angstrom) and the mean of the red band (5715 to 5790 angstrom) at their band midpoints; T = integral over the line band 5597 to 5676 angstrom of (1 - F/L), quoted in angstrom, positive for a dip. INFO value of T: 1.7 angstrom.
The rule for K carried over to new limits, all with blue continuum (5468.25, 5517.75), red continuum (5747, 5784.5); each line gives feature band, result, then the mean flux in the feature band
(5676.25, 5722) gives 0.007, 15.6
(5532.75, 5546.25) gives -0.072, 16.1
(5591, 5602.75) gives 0.039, 14.7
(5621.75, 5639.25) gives 0.017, 15.2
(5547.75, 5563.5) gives -0.062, 16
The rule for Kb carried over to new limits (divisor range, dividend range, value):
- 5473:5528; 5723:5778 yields 1.16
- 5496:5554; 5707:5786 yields 1.11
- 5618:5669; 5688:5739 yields 1.06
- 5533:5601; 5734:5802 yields 1.11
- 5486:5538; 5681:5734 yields 1.11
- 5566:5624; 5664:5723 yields 1.06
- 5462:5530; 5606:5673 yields 1.07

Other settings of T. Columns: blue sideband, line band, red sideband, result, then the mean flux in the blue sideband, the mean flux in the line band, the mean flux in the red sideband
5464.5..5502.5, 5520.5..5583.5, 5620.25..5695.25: -3.3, 14.9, 15.8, 15.3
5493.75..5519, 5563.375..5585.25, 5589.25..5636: -0.7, 14.9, 15.5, 15.1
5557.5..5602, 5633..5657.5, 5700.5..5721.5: 0.3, 15.3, 15.3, 15.5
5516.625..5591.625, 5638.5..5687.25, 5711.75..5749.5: 1.7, 15.7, 15.4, 16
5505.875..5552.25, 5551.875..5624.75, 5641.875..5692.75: 1.1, 15.7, 15.3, 15.4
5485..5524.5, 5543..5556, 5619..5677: -1.0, 15.1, 16.3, 15.2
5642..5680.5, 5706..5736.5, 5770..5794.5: -0.5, 15.3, 15.9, 15.8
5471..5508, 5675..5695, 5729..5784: 0.1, 14.8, 15.6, 16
